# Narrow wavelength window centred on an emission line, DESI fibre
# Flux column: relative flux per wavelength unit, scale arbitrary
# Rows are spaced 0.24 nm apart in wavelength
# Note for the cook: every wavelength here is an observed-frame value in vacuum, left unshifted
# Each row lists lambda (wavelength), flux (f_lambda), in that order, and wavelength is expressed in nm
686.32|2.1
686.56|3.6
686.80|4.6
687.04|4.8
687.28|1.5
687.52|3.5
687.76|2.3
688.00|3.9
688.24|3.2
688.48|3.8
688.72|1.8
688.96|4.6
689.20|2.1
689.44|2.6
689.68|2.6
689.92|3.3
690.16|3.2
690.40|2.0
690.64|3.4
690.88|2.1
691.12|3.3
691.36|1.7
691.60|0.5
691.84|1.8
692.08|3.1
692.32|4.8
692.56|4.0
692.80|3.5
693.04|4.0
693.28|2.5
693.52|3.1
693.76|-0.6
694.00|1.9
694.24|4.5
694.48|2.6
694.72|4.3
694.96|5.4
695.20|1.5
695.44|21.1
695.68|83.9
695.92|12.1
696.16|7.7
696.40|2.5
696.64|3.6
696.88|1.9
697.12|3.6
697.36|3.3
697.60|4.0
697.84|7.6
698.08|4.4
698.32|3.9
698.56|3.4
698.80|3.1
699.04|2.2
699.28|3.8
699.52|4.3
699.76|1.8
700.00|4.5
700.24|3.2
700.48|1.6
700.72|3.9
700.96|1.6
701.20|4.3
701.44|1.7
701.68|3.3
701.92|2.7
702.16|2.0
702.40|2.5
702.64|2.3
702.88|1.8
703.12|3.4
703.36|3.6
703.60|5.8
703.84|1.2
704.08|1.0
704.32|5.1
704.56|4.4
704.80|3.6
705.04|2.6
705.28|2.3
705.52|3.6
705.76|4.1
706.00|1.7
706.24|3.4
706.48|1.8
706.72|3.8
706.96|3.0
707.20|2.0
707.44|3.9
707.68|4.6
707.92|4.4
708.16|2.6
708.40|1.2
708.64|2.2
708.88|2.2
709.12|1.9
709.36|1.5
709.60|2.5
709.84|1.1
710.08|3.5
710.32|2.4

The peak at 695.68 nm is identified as H-alpha 6563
